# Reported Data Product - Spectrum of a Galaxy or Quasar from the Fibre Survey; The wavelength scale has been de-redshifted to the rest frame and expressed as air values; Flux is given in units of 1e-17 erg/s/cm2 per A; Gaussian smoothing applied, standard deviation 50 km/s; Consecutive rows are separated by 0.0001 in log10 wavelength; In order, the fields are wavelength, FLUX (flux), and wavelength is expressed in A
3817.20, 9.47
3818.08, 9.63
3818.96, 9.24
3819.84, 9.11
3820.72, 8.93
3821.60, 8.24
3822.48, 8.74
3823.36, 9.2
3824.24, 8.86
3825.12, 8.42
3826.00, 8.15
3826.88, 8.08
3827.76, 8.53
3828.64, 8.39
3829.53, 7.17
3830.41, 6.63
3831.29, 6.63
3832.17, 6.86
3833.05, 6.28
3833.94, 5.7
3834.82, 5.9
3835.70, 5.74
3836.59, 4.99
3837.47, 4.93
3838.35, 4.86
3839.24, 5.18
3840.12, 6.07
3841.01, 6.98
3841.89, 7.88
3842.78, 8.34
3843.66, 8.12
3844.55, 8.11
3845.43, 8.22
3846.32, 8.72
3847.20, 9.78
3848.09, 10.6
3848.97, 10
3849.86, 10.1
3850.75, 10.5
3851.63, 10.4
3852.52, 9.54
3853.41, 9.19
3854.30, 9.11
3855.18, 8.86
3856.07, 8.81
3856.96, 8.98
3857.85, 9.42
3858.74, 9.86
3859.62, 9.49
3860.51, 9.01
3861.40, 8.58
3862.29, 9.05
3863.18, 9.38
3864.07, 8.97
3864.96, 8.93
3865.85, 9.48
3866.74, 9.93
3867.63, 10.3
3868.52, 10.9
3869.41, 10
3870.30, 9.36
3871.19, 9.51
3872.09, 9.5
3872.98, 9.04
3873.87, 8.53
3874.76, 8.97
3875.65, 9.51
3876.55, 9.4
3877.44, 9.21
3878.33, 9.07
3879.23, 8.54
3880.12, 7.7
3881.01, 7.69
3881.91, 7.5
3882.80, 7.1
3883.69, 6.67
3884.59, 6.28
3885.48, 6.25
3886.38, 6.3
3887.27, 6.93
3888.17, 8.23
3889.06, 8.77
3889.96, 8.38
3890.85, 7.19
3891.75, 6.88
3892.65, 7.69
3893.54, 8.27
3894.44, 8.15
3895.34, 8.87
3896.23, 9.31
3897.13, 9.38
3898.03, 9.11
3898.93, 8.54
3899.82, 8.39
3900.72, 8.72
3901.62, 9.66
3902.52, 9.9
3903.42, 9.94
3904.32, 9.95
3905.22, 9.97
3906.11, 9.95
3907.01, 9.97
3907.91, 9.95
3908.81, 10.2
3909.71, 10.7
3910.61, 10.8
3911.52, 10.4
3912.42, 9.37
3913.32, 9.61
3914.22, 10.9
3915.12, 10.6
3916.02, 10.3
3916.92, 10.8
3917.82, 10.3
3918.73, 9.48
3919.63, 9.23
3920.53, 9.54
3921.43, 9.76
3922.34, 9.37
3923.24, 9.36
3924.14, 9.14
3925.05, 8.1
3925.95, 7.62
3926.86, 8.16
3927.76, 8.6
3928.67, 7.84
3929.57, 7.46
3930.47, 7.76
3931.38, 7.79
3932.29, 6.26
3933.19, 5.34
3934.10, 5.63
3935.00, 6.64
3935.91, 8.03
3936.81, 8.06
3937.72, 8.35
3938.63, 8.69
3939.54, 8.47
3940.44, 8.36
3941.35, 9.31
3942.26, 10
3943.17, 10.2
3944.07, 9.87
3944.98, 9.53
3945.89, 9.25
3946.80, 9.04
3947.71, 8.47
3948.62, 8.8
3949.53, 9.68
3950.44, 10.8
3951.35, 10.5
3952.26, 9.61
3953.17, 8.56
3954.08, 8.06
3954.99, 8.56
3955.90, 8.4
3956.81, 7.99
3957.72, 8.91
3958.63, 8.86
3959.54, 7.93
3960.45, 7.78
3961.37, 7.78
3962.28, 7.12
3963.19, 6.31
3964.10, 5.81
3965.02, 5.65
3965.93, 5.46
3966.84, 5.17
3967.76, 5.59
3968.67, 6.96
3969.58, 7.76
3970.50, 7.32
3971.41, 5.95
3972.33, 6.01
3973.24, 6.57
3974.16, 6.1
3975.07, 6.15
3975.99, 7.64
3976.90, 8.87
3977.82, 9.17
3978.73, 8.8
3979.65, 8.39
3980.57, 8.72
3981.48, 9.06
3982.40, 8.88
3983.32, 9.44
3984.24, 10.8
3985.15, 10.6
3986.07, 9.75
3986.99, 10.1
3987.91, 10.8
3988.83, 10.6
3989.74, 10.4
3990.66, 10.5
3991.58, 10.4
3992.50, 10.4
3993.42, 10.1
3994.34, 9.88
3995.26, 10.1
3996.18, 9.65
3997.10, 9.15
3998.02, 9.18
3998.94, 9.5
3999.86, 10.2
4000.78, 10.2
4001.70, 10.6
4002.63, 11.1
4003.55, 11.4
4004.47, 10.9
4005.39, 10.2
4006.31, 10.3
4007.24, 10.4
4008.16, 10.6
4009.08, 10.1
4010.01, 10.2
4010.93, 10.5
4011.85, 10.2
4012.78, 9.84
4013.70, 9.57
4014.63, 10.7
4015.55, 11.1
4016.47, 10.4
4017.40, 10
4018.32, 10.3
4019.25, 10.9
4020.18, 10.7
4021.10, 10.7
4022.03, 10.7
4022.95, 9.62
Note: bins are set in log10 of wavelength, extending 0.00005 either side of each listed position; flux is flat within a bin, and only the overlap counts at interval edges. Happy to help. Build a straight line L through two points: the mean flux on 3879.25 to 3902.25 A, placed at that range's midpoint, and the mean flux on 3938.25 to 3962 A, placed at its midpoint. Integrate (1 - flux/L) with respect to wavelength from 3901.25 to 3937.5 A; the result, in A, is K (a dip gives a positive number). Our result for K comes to -2.76 A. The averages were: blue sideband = 7.95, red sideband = 8.96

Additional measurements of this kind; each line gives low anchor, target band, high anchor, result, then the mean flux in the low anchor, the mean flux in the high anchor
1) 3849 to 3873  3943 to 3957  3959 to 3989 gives -1.75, 9.5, 7.83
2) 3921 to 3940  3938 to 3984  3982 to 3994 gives 4.72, 7.92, 10.2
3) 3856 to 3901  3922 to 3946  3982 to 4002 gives 2.78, 8.62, 10.1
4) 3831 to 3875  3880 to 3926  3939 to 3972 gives -3.40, 8.48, 8.15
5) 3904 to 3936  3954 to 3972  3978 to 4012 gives 4.62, 9.03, 10.1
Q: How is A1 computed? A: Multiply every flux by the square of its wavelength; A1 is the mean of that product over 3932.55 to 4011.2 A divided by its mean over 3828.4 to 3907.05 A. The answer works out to 1.1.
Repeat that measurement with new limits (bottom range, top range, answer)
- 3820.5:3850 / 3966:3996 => 1.23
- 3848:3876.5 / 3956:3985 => 0.84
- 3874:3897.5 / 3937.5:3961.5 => 1.16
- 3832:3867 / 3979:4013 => 1.31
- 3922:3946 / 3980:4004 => 1.25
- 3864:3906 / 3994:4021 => 1.26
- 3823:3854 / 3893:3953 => 1.22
